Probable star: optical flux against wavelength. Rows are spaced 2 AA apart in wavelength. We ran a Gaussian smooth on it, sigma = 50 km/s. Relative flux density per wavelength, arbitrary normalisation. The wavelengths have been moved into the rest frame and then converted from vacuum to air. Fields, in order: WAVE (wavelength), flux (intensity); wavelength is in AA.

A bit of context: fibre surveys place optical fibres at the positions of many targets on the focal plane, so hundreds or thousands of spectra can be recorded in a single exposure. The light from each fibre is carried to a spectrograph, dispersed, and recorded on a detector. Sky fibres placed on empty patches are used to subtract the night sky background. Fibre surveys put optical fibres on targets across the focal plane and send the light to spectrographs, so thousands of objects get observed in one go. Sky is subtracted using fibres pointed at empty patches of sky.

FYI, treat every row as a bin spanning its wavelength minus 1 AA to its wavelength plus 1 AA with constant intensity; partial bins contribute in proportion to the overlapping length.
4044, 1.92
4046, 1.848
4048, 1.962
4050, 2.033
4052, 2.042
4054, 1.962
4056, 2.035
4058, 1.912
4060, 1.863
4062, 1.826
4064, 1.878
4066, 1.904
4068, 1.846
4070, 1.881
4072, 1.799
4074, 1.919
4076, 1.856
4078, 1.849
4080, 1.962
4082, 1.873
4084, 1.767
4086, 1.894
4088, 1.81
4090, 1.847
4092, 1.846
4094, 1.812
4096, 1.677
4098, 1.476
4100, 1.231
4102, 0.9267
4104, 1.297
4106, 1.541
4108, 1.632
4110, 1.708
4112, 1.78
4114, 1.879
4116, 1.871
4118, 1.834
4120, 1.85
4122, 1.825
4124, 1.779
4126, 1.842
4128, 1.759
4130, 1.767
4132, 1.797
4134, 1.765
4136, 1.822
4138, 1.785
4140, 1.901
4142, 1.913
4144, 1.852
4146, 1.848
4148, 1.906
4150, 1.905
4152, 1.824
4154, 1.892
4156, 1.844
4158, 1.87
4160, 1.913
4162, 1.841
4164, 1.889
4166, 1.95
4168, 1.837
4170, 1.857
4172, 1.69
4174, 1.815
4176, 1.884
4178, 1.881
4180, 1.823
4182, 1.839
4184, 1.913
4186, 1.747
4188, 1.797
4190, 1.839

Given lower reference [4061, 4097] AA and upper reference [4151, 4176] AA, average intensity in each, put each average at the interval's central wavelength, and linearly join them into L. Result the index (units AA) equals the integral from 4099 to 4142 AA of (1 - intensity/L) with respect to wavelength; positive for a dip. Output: 3.5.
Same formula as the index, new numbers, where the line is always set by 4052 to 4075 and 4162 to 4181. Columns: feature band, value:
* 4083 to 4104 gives 3.0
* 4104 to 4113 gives 1.2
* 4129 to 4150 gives 0.3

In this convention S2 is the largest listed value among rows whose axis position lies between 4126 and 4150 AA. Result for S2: 1.913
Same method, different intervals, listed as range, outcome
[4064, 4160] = 1.962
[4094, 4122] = 1.879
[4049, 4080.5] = 2.042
